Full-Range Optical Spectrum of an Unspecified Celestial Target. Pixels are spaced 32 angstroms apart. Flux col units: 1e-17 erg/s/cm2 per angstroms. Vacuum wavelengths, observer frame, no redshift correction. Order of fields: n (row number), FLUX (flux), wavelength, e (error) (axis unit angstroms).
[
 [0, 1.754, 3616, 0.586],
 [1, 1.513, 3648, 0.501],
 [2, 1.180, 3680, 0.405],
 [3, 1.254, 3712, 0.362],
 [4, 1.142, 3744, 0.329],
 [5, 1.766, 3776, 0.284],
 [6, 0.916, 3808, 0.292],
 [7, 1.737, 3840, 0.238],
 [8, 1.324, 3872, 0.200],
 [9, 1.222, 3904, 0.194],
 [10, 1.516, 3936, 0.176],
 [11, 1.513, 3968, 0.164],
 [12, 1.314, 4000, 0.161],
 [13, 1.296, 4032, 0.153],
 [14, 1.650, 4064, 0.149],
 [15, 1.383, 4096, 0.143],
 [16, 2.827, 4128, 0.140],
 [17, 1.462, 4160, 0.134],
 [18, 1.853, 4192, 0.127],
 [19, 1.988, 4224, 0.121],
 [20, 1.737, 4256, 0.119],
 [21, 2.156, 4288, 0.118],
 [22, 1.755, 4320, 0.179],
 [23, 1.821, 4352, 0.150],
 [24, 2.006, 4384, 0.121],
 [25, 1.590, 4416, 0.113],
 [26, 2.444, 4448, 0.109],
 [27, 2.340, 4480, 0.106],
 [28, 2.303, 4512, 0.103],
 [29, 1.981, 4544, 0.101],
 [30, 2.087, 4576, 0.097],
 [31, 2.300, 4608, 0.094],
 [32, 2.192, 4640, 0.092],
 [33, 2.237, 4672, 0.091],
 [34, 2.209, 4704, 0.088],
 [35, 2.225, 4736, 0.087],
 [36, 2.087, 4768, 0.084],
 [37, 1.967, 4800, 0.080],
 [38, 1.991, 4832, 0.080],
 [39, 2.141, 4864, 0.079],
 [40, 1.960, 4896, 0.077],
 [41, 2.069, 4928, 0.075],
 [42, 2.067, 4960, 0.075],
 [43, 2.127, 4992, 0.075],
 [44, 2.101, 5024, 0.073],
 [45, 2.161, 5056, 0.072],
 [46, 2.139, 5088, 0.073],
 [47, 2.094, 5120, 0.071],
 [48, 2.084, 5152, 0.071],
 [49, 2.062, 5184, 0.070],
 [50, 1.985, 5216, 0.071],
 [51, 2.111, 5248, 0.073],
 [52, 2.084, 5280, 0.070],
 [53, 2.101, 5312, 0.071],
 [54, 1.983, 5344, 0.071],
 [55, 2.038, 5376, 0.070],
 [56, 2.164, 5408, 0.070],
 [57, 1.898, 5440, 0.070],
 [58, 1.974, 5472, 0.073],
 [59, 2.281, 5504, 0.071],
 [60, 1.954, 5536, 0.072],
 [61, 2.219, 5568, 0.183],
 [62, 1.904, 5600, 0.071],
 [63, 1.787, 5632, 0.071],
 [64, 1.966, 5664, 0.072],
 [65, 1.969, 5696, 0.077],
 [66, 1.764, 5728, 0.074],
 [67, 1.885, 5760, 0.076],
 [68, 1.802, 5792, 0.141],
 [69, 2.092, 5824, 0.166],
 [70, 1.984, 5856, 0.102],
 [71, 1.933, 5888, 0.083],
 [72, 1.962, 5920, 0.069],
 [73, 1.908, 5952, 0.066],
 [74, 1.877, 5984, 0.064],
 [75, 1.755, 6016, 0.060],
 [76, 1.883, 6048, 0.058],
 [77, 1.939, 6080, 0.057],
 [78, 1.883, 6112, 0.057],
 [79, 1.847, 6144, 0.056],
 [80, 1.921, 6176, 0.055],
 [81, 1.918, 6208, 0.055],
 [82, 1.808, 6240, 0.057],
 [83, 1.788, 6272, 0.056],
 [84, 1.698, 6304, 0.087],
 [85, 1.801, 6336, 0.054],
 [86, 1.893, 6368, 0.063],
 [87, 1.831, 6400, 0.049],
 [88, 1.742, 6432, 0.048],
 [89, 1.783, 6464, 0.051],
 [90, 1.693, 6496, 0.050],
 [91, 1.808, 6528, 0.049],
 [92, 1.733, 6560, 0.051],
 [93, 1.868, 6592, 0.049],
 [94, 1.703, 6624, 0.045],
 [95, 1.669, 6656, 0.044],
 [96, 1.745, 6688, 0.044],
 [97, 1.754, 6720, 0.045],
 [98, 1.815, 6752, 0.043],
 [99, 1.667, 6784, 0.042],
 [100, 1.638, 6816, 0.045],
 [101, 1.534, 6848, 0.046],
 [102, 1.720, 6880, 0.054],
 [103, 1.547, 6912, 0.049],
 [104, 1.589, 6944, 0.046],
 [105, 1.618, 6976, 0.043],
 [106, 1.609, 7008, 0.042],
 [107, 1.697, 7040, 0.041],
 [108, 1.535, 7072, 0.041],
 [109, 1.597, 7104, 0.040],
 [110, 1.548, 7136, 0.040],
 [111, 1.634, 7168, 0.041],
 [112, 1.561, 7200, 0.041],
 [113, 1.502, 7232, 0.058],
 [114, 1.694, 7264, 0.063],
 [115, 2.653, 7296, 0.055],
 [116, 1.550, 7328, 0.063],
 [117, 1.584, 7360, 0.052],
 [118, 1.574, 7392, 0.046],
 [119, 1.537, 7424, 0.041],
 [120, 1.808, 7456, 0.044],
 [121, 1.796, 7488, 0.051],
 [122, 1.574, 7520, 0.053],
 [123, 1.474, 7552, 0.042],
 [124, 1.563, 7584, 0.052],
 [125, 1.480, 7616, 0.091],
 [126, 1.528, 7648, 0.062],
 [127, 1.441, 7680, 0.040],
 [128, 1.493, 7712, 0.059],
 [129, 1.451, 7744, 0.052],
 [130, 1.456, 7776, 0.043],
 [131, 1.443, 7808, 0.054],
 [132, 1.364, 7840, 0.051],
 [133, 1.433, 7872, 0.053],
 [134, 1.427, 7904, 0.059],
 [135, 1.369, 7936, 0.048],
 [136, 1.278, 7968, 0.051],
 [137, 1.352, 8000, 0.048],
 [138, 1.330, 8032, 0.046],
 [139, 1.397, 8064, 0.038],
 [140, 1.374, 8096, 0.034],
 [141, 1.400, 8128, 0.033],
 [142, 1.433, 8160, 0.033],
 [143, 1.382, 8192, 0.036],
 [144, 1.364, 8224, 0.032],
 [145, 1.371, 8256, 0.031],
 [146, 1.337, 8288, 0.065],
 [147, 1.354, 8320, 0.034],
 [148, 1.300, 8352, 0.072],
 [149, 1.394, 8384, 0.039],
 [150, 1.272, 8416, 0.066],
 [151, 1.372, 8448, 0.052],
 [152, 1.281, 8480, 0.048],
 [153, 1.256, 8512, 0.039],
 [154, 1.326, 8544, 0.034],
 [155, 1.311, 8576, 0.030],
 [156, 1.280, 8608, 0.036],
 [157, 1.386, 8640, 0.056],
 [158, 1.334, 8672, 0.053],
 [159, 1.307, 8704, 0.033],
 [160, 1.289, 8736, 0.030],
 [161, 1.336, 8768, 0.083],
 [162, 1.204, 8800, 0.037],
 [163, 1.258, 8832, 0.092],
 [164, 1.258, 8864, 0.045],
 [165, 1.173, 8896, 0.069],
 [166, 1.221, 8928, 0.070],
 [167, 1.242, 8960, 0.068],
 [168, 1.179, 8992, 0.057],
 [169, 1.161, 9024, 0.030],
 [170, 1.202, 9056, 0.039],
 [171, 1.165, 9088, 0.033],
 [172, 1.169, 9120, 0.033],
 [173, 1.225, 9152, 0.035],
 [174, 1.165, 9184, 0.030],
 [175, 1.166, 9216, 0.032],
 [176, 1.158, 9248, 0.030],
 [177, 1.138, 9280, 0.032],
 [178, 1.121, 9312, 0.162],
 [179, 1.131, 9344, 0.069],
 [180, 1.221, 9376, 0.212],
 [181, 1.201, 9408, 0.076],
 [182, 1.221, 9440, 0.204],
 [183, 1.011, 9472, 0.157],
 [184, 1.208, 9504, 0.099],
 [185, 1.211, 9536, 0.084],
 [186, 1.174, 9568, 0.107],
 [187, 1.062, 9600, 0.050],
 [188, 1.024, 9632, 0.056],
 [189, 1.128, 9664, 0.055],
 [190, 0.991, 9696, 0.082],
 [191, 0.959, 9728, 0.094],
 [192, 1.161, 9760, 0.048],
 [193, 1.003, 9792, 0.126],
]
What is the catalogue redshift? 0.110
